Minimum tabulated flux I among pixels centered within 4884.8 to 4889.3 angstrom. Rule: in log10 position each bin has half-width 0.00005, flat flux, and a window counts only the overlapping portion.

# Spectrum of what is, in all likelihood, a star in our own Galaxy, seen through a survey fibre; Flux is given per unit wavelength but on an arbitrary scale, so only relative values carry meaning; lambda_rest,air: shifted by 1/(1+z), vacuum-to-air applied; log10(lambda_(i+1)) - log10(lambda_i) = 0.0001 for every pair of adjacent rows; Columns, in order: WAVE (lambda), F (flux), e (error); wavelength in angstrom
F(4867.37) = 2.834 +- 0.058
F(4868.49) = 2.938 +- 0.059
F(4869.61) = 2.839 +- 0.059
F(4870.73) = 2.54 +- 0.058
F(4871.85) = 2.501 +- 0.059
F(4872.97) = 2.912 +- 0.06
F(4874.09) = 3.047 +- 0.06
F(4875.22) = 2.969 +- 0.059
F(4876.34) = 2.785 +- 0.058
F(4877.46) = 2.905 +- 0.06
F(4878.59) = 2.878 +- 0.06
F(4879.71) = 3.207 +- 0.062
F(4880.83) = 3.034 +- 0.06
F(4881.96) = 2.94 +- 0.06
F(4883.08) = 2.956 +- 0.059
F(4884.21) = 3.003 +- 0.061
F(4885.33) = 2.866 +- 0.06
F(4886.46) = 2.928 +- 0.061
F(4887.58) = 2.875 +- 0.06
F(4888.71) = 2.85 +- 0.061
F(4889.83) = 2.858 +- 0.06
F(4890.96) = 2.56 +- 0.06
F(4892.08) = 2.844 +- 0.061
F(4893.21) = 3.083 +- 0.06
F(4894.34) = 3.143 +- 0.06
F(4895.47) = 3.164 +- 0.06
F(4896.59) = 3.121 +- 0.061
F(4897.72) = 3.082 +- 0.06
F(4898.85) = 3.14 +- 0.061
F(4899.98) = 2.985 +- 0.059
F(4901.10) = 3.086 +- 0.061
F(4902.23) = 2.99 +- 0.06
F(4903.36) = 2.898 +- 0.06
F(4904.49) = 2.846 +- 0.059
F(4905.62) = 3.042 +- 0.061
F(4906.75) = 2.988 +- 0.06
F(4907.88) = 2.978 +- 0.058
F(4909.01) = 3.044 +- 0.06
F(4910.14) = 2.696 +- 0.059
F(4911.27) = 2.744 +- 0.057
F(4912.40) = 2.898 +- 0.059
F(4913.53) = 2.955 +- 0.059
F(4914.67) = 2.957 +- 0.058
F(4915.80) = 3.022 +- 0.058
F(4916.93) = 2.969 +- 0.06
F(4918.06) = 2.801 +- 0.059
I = 2.85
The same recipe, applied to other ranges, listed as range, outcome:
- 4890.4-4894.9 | 2.56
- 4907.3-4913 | 2.696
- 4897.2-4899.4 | 3.082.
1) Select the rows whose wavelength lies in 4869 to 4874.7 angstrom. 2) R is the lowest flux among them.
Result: 2.501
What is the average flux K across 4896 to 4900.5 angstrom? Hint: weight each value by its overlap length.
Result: 3.08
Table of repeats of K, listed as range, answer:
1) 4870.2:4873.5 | 2.65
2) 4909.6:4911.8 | 2.72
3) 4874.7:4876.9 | 2.88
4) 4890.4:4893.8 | 2.83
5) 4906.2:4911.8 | 2.89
